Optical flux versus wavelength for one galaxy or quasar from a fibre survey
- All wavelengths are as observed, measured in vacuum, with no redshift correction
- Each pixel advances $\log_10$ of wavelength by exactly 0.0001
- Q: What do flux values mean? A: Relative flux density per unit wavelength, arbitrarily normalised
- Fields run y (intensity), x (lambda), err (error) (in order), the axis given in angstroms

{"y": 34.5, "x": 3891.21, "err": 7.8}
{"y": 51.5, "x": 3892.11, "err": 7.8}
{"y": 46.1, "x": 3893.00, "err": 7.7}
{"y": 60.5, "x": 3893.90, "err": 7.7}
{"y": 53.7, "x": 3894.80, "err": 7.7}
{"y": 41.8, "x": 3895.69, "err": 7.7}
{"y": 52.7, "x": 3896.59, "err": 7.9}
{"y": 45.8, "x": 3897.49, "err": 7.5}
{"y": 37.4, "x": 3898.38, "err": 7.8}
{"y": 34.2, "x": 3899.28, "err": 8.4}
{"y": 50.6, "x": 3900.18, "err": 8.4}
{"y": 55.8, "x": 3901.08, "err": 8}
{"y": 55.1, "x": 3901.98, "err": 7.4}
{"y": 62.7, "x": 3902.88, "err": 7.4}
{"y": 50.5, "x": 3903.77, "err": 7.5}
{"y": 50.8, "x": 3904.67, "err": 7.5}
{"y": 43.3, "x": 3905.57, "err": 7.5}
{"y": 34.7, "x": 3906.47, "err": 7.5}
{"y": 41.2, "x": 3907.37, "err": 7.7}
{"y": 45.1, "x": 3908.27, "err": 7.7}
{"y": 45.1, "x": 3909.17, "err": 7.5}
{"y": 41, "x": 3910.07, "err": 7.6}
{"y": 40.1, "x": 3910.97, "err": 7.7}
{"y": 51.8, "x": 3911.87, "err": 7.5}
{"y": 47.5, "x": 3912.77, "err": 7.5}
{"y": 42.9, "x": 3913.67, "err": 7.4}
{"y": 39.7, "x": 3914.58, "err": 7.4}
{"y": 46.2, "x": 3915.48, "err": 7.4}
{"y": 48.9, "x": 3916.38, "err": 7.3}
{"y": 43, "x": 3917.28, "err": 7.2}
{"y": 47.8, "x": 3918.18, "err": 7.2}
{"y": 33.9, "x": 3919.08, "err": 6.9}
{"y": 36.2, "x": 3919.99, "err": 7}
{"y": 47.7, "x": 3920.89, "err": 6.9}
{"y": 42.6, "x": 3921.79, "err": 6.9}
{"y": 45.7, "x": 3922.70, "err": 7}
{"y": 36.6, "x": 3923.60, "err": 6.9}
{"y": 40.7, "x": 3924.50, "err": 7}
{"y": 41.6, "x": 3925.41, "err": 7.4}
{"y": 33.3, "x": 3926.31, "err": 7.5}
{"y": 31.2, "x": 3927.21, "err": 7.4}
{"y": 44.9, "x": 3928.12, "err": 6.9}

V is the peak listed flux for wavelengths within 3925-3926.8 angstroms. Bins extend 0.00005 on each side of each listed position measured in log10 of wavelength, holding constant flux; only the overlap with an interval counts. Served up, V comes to 41.6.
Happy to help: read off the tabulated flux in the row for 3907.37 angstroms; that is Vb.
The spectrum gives 41.2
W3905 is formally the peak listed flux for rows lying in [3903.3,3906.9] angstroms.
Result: 50.8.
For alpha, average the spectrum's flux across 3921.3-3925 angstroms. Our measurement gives 41.4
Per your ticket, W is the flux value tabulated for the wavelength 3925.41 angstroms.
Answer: 41.6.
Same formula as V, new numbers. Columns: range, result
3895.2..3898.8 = 52.7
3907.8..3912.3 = 51.8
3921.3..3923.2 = 45.7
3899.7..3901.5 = 55.8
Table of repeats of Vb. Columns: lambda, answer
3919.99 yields 36.2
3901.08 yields 55.8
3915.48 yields 46.2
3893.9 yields 60.5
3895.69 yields 41.8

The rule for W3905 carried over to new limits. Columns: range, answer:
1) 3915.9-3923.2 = 48.9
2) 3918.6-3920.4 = 36.2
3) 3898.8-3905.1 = 62.7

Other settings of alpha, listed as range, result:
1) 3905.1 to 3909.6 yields 41.9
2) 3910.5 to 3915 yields 44.4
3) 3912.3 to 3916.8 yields 45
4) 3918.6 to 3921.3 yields 39.2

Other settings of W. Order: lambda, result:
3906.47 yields 34.7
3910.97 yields 40.1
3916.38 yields 48.9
